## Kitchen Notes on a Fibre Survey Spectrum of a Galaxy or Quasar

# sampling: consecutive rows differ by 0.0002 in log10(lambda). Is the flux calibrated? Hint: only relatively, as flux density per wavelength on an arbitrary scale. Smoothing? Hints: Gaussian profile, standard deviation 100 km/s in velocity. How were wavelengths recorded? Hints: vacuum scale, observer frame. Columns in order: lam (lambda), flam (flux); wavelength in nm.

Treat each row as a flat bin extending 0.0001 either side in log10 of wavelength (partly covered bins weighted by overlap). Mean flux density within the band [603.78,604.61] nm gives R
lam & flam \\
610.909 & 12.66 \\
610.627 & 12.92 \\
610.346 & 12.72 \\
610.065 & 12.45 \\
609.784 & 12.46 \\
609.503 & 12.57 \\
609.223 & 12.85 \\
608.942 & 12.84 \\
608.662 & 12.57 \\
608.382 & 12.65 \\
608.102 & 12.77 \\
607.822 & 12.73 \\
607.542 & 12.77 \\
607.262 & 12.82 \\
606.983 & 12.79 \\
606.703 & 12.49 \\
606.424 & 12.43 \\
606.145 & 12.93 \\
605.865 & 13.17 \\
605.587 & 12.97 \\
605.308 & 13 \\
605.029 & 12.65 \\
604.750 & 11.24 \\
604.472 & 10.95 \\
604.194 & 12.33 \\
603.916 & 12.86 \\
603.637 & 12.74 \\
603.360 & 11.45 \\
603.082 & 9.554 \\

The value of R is 12.1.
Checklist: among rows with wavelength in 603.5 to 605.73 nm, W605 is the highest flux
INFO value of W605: 13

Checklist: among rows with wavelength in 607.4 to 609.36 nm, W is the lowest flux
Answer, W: 12.57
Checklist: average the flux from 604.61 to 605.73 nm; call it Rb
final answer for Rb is 12.5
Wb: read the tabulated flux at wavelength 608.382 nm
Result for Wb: 12.65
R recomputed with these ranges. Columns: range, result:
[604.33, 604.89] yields 11.1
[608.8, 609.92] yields 12.7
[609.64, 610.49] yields 12.5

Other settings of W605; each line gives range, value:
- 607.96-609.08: 12.84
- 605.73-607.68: 13.17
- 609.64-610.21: 12.46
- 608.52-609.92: 12.85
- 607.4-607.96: 12.77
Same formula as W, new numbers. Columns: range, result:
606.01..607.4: 12.43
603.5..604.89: 10.95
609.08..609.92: 12.46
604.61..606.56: 11.24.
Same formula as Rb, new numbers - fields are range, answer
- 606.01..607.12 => 12.7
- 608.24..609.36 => 12.7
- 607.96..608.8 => 12.7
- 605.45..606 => 13.1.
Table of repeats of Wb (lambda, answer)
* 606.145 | 12.93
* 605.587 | 12.97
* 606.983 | 12.79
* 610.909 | 12.66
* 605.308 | 13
